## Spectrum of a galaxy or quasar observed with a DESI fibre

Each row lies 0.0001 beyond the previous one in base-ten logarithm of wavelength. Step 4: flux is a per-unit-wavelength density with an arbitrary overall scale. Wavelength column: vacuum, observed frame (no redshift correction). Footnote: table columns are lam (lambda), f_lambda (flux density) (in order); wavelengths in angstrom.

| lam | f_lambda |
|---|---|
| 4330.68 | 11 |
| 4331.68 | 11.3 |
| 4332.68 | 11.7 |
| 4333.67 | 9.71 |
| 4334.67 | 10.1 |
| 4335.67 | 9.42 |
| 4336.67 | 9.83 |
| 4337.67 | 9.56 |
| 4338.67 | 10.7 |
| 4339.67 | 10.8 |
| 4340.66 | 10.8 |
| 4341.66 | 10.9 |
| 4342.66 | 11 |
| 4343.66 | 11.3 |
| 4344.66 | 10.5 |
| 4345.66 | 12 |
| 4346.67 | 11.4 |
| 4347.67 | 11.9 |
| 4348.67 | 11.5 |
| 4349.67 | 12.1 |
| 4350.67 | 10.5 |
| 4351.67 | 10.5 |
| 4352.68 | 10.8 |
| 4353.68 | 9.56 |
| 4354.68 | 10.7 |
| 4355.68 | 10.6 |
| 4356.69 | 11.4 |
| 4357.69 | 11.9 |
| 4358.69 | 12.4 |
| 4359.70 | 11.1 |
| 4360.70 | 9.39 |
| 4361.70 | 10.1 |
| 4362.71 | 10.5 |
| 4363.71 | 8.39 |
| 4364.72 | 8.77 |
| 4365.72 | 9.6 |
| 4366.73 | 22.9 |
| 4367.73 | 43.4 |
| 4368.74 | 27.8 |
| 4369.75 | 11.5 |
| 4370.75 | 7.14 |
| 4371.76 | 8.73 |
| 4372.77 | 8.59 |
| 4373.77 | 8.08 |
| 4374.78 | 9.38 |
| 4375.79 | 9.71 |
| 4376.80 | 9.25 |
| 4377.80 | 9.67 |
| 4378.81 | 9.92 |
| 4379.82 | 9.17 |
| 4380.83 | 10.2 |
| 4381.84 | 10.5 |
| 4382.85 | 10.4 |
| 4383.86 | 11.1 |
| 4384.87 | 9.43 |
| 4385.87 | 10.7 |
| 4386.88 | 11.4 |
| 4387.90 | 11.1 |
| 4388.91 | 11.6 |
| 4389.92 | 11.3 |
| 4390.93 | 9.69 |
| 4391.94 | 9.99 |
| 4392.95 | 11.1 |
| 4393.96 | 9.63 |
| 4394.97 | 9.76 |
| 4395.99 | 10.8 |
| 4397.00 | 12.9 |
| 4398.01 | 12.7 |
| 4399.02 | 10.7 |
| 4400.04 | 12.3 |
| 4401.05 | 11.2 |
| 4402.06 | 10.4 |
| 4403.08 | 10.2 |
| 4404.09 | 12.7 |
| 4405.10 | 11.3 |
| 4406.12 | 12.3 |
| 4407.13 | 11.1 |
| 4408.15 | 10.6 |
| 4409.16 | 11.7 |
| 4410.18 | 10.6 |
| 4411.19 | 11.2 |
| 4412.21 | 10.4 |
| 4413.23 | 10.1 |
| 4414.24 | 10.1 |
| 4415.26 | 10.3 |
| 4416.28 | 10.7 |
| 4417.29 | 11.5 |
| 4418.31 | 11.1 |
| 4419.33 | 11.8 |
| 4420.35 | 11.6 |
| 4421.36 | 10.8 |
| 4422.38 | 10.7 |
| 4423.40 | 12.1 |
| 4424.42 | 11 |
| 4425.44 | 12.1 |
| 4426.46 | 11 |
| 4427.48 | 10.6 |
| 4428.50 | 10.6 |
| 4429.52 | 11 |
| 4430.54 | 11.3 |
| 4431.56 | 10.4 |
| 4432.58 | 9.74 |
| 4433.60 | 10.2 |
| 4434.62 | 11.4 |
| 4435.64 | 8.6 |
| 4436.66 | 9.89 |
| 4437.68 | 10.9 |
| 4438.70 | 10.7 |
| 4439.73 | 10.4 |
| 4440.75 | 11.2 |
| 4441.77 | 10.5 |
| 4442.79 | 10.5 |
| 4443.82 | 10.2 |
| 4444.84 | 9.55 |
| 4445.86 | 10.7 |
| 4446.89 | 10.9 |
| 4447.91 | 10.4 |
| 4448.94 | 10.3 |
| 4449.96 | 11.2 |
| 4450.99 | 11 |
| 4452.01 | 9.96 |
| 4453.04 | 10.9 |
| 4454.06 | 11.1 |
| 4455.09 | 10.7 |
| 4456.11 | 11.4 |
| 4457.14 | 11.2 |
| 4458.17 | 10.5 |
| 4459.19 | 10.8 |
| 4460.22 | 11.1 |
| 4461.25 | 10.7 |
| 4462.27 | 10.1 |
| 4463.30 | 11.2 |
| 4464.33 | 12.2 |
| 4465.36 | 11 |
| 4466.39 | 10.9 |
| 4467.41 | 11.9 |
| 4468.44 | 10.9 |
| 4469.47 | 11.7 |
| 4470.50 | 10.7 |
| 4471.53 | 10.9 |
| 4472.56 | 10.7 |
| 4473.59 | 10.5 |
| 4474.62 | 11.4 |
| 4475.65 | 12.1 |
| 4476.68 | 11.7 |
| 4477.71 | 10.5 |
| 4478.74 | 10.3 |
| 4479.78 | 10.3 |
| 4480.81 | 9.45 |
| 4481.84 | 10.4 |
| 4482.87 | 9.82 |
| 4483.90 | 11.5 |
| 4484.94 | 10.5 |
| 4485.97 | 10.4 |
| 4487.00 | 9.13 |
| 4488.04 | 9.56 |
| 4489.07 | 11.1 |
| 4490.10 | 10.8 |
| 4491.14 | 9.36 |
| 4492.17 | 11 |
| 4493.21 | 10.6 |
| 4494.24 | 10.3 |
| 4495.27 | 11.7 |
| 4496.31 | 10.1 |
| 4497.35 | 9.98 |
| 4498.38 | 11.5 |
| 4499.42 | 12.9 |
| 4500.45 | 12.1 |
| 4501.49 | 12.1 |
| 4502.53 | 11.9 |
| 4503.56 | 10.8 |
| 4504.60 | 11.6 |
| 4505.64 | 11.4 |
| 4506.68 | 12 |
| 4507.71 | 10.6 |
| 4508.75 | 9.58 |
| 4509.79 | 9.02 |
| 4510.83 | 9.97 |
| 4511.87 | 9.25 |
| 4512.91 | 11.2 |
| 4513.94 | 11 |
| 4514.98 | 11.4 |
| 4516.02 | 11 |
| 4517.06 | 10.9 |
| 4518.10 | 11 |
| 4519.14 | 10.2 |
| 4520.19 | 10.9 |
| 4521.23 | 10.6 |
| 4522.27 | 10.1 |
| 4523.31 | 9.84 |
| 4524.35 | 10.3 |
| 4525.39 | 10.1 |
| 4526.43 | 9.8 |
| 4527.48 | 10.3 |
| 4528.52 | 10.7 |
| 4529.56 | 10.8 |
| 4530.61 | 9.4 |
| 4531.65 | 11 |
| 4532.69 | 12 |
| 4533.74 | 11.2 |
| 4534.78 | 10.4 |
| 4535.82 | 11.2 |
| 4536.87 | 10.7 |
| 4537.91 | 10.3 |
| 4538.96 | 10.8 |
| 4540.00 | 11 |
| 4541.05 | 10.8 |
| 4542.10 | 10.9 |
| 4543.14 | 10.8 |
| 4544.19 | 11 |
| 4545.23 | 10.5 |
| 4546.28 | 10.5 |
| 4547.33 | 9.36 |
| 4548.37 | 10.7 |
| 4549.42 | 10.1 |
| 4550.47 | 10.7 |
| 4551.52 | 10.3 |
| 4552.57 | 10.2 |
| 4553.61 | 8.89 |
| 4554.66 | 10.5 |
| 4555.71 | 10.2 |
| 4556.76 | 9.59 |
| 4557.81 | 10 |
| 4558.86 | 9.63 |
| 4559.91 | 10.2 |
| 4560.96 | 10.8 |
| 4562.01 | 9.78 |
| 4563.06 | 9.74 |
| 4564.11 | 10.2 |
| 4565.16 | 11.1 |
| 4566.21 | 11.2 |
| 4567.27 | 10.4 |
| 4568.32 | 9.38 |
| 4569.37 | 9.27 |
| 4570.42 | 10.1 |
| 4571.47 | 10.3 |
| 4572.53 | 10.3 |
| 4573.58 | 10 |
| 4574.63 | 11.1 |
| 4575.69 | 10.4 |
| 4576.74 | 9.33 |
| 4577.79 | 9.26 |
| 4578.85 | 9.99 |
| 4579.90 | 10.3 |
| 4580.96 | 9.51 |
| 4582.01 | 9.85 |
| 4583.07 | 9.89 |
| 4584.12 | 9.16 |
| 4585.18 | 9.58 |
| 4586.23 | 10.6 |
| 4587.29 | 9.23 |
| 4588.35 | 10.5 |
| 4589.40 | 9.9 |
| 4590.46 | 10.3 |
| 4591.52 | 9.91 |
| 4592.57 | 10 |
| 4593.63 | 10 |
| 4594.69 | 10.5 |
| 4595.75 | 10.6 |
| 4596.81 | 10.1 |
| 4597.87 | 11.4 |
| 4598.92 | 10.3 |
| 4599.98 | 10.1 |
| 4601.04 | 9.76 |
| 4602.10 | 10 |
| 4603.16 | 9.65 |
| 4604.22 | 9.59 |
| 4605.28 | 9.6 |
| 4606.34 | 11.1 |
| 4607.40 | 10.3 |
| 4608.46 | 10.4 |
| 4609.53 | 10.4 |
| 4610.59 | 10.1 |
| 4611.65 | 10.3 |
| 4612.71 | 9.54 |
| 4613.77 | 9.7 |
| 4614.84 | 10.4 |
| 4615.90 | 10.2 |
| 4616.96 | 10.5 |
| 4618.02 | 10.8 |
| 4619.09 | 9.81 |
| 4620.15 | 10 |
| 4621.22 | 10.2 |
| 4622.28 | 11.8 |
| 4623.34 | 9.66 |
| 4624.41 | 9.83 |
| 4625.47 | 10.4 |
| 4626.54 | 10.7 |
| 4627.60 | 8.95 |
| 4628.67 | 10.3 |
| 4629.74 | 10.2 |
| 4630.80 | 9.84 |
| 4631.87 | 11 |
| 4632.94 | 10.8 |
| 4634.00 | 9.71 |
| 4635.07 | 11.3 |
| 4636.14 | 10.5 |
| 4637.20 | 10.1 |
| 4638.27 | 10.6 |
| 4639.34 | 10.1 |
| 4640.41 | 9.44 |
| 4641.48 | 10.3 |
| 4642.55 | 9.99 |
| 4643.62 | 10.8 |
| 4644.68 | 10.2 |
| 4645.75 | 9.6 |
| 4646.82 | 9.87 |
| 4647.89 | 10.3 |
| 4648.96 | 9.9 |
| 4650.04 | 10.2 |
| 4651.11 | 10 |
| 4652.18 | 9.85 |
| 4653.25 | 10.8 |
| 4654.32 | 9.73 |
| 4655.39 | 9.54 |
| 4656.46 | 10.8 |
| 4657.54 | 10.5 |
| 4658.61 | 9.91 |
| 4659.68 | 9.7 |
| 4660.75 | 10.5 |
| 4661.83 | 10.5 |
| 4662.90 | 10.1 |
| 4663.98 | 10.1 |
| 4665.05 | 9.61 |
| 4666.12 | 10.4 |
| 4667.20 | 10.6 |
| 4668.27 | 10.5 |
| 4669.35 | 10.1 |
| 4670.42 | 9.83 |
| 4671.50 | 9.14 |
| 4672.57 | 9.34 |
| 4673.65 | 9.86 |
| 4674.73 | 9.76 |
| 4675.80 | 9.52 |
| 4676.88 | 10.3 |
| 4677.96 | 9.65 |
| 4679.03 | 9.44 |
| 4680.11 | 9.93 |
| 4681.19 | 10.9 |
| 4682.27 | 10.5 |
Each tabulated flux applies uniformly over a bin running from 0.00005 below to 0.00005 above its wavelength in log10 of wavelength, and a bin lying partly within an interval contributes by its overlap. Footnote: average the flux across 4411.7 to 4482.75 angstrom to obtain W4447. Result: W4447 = 10.8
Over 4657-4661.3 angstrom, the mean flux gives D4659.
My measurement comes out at 10.1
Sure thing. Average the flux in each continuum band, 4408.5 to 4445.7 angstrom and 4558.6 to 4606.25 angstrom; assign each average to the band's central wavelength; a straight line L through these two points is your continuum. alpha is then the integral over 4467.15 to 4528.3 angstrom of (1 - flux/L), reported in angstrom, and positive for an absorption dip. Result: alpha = -1.7 angstrom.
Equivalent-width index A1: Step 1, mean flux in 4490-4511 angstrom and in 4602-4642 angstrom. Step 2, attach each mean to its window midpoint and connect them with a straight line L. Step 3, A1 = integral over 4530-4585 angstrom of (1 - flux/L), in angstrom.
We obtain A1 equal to 1.7 angstrom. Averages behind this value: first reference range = 10.9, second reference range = 10.2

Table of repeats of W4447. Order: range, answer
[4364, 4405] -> 11.9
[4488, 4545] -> 10.8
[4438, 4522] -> 10.8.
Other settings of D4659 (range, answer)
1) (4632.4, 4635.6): 10.6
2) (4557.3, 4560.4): 9.94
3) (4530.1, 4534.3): 10.9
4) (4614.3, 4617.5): 10.4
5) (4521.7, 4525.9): 10.1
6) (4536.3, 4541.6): 10.7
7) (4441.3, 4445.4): 10.2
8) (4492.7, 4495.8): 10.9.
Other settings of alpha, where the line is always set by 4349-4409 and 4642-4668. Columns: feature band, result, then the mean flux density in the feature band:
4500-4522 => 0.01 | 10.9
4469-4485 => 0.38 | 10.8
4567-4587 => 1.19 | 9.92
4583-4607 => 0.85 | 10.1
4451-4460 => 0.25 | 10.8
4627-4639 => -0.04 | 10.3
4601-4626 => 0.44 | 10.2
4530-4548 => 0.06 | 10.7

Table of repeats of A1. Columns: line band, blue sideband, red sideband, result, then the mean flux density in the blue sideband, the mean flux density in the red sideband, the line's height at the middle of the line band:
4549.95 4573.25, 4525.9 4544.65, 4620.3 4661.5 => 1.03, 10.7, 10.2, 10.6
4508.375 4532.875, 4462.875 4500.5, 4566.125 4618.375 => 0.35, 10.8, 10.1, 10.6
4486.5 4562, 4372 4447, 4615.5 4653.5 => -1.01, 10.7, 10.2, 10.4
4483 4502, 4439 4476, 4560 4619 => -0.22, 10.9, 10.1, 10.7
